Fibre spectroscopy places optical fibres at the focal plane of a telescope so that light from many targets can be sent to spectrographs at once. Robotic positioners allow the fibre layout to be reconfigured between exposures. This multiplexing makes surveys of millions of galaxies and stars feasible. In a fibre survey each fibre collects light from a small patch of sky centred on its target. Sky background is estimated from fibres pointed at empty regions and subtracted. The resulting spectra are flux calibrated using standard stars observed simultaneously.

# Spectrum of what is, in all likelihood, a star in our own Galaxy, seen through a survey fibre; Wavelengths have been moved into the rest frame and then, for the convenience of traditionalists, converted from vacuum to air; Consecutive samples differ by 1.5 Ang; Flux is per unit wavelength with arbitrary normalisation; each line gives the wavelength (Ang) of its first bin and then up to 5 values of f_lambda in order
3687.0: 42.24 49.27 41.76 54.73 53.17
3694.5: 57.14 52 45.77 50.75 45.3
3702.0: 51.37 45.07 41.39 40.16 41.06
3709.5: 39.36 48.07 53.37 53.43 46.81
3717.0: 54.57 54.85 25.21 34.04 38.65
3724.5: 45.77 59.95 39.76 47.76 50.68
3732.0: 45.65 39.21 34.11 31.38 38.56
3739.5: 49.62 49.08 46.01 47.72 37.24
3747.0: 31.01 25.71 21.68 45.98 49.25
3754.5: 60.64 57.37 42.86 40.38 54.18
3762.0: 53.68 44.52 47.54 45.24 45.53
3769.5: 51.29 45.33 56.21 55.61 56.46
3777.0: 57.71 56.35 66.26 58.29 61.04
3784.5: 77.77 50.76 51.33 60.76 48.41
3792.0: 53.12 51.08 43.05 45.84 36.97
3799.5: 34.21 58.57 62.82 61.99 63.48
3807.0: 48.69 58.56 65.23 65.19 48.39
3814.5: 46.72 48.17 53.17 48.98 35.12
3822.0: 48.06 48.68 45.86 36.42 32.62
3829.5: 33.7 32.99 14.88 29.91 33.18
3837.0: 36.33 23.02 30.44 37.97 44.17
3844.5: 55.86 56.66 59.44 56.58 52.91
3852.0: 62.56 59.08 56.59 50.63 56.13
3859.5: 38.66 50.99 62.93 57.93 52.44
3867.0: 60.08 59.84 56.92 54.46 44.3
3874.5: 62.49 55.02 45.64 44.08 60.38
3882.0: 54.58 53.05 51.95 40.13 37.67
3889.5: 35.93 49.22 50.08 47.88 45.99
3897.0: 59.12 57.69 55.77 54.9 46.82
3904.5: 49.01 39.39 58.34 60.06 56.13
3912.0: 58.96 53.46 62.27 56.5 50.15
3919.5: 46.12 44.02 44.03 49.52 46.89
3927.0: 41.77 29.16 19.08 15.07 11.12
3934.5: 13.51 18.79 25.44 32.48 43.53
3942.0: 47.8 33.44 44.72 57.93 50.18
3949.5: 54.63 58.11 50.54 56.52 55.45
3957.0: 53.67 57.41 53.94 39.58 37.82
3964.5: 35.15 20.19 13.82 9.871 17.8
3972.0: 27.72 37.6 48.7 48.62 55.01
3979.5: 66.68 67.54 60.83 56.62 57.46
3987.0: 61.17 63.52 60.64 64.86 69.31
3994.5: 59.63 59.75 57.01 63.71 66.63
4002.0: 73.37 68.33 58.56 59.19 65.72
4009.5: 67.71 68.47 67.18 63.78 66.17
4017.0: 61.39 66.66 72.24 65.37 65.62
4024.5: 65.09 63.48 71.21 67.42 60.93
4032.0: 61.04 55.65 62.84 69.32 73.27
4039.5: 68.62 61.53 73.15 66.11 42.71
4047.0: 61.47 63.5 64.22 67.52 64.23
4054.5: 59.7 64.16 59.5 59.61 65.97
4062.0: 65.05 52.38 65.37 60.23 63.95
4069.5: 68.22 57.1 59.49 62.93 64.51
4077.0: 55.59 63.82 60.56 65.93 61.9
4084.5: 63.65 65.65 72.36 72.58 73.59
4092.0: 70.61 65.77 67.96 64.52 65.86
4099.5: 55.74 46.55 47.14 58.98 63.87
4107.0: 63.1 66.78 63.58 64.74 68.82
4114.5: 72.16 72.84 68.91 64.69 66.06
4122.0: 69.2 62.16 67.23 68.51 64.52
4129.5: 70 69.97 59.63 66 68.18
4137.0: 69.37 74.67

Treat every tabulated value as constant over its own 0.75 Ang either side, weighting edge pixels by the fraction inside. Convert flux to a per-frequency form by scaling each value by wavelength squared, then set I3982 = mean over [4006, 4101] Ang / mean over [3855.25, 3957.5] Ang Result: 1.4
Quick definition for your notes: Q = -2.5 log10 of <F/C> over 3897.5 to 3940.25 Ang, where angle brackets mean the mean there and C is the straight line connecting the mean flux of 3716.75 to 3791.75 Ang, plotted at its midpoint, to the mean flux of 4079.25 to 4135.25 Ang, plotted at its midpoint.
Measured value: 0.29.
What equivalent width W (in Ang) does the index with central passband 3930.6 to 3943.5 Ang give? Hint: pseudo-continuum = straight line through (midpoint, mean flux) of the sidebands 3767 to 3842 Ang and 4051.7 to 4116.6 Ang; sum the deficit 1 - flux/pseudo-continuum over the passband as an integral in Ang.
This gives 6.8 Ang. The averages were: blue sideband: 48.3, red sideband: 63.4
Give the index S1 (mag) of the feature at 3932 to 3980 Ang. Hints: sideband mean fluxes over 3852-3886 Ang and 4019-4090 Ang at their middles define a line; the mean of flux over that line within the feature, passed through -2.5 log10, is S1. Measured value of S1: 0.43 mag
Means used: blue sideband 54.1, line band 39.7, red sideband 63.8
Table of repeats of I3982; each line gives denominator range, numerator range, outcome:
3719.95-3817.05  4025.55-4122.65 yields 1.52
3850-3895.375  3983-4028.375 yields 1.32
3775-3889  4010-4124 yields 1.44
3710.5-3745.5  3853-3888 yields 1.28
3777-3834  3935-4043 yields 1.21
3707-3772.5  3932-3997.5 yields 1.15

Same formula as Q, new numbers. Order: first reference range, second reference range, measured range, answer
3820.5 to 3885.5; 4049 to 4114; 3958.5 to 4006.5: 0.11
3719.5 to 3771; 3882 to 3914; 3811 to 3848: 0.14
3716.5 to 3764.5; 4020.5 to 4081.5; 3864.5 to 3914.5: 0.02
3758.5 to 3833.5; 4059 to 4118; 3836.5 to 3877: 0.03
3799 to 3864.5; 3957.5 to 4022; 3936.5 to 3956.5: 0.14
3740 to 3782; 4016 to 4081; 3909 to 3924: 0.07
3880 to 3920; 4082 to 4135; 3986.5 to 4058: -0.08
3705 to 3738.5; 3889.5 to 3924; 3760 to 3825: -0.13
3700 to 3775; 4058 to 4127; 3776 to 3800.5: -0.12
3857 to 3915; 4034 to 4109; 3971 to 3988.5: 0.09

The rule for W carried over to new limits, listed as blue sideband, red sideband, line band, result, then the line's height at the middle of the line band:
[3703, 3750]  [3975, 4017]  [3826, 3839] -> 5.2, 50.5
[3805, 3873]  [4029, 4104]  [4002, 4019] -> -1.7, 59.3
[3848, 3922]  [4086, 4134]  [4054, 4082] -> 0.6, 63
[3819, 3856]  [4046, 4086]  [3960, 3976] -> 7.0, 53.9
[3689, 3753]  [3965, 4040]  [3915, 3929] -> 2.0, 54.3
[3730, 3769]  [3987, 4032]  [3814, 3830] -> 1.9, 49.5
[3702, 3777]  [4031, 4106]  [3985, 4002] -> -1.1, 58.9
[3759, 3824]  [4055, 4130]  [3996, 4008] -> -0.6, 60.6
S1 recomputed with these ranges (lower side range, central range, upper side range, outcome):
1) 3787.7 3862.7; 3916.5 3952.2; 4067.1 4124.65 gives 0.37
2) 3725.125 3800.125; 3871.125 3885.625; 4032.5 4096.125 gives 0.03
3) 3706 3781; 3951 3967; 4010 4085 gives 0.26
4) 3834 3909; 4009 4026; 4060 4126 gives -0.12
